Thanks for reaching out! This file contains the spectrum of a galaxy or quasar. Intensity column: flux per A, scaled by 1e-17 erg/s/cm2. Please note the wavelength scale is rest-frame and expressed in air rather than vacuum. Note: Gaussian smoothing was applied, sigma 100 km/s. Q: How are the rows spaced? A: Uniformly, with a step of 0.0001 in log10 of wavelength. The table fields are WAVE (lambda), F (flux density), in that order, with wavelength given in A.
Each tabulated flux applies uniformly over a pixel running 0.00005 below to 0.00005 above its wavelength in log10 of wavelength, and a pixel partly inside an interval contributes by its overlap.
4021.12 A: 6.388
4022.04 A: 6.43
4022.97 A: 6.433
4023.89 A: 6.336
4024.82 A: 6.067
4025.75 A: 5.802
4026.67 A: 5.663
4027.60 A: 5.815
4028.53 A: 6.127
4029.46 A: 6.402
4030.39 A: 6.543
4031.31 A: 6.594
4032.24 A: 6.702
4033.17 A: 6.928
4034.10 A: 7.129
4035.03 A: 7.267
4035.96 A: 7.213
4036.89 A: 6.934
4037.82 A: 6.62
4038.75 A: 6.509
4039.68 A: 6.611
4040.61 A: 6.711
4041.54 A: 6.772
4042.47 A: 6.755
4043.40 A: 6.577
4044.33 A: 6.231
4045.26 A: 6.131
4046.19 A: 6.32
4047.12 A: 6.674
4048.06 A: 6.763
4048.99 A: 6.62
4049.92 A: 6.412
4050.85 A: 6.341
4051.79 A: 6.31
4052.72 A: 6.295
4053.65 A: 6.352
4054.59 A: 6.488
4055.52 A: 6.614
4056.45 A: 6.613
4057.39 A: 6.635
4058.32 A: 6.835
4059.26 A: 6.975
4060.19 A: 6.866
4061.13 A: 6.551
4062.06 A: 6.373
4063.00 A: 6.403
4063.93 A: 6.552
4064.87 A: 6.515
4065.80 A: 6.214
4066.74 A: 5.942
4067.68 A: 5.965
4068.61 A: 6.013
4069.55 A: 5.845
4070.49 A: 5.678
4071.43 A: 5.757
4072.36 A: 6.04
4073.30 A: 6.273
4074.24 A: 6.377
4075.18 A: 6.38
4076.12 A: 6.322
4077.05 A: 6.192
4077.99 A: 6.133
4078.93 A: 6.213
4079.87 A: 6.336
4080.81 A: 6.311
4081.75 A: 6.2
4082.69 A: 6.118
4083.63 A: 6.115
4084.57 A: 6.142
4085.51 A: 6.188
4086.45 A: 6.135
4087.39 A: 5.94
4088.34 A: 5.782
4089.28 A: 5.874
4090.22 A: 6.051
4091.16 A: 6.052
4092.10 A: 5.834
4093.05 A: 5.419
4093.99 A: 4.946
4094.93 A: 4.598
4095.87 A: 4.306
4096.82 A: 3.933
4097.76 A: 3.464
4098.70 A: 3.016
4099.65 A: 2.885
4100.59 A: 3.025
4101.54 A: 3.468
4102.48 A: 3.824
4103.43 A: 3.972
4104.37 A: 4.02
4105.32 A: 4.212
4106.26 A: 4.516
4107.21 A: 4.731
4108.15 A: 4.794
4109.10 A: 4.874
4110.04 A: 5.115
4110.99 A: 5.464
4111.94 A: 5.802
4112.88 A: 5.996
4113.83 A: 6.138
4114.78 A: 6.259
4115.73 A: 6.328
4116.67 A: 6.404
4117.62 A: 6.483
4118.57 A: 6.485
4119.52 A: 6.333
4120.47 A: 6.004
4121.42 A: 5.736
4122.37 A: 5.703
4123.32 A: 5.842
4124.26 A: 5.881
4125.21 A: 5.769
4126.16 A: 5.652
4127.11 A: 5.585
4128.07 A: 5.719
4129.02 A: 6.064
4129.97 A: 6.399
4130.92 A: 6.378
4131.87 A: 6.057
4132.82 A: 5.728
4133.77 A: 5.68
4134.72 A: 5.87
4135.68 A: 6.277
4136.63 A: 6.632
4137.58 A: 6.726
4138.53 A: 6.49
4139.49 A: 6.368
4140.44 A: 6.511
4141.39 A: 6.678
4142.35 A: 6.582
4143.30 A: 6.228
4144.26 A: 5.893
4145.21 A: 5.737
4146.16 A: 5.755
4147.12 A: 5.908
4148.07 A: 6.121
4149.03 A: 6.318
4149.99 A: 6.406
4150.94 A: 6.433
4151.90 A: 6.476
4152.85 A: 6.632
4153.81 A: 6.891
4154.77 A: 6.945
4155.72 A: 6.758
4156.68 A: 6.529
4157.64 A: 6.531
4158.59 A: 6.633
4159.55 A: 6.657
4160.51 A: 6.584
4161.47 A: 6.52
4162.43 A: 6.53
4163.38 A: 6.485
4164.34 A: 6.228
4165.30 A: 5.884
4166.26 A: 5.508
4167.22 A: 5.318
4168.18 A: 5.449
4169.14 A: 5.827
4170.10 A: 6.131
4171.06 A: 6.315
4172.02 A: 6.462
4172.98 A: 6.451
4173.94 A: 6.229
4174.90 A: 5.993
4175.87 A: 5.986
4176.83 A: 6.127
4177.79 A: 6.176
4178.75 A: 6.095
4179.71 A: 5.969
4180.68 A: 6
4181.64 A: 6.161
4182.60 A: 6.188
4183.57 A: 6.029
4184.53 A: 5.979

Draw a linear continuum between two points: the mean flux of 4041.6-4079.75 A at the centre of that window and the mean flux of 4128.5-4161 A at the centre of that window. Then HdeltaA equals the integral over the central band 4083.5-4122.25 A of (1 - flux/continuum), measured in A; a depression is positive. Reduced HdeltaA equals 7.2 A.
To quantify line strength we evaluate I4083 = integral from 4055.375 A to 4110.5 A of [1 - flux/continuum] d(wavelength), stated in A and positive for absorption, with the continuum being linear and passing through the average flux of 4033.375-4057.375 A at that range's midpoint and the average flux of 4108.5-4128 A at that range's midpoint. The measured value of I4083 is 6.2 A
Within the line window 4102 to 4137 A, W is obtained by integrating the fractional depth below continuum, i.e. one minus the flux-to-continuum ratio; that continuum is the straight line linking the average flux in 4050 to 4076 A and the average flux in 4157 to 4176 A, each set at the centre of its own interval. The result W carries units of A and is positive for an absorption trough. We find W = 3.5 A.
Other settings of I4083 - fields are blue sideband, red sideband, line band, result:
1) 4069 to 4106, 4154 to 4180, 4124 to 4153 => -1.2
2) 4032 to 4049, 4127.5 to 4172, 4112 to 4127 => 0.8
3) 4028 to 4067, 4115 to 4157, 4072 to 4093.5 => 1.1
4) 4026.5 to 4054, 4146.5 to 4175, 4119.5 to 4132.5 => 0.9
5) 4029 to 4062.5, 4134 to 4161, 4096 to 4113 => 5.9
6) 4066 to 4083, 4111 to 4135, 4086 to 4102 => 3.5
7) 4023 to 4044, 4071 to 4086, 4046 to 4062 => -0.5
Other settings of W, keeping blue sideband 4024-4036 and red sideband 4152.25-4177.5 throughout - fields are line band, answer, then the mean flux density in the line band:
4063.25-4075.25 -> 0.5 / 6.12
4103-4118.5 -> 2.4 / 5.36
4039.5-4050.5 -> -0.2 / 6.55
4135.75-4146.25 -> 0.0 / 6.35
